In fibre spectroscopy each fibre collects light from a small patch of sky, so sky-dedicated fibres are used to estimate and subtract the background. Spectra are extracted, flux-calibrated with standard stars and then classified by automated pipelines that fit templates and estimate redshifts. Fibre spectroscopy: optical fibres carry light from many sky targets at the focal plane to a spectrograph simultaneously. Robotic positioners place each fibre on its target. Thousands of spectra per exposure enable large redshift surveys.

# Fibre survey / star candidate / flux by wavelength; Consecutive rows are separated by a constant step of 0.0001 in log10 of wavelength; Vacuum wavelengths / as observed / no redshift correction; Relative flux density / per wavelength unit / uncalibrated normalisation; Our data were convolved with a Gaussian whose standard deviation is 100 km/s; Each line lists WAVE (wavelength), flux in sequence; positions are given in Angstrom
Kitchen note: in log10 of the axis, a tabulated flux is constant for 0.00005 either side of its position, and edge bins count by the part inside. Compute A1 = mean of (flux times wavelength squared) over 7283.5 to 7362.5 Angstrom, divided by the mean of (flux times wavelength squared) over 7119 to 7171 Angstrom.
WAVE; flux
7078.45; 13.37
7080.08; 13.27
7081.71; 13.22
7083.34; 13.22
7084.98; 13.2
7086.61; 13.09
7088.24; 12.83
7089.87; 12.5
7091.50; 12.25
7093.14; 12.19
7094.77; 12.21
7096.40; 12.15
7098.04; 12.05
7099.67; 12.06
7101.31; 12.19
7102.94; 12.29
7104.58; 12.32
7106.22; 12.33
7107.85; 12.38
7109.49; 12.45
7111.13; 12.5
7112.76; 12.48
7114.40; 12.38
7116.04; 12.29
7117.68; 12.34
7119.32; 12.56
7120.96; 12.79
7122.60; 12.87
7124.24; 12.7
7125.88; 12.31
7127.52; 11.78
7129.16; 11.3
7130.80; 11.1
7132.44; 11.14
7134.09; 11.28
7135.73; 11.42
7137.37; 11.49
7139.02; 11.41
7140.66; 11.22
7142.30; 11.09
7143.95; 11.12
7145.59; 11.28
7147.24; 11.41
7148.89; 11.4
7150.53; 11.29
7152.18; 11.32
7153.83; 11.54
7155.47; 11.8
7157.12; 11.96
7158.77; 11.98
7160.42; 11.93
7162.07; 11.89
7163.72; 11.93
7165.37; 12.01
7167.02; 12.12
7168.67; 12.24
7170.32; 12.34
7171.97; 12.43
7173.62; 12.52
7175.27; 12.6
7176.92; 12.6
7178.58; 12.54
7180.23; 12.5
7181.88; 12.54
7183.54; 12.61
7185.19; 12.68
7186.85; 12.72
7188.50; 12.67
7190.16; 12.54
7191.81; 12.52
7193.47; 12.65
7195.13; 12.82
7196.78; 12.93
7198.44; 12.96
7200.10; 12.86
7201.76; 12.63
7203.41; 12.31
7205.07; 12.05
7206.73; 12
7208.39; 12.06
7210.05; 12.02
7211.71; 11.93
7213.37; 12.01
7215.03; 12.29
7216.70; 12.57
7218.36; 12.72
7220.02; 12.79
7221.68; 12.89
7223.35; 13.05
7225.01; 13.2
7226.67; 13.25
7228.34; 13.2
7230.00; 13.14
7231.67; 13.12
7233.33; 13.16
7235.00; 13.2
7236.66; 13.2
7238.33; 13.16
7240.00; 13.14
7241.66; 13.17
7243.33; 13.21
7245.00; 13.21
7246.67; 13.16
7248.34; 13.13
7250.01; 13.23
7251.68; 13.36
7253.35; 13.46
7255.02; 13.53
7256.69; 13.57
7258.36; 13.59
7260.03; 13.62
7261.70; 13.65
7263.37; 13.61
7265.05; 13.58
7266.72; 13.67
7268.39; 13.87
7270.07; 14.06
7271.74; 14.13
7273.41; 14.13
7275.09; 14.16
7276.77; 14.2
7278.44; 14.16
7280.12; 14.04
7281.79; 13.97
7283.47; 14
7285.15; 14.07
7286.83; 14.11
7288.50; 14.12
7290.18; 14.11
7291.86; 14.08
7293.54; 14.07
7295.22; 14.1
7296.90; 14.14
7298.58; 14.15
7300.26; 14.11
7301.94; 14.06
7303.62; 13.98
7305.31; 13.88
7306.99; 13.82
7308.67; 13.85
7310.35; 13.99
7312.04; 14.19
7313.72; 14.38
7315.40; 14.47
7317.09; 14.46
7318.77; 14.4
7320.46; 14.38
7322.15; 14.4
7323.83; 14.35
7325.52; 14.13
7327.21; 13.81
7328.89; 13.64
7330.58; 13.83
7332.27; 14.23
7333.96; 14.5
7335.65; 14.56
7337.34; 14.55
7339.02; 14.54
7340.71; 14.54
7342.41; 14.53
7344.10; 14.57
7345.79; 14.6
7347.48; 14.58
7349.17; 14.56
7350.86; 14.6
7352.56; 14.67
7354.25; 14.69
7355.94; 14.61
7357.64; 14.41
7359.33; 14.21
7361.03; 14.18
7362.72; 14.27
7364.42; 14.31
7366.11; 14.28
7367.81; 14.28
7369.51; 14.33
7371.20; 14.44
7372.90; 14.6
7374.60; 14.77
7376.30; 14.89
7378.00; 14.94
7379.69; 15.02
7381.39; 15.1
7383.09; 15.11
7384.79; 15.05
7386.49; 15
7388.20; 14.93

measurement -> 1.28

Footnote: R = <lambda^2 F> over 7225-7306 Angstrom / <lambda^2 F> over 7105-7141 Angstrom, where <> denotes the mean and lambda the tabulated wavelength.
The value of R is 1.18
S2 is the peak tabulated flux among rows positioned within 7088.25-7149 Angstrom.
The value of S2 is 12.87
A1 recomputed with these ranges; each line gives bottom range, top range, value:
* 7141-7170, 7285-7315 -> 1.26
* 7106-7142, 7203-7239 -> 1.09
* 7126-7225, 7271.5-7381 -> 1.23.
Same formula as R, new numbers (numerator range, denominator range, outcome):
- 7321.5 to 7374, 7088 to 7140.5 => 1.27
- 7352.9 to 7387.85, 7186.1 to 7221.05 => 1.23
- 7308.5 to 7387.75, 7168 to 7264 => 1.17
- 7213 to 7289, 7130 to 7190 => 1.16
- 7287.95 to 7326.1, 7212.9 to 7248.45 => 1.11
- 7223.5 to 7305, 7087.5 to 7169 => 1.19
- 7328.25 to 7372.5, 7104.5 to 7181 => 1.27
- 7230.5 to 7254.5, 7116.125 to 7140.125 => 1.15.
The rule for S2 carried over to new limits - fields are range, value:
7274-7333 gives 14.47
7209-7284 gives 14.2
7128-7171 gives 12.34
